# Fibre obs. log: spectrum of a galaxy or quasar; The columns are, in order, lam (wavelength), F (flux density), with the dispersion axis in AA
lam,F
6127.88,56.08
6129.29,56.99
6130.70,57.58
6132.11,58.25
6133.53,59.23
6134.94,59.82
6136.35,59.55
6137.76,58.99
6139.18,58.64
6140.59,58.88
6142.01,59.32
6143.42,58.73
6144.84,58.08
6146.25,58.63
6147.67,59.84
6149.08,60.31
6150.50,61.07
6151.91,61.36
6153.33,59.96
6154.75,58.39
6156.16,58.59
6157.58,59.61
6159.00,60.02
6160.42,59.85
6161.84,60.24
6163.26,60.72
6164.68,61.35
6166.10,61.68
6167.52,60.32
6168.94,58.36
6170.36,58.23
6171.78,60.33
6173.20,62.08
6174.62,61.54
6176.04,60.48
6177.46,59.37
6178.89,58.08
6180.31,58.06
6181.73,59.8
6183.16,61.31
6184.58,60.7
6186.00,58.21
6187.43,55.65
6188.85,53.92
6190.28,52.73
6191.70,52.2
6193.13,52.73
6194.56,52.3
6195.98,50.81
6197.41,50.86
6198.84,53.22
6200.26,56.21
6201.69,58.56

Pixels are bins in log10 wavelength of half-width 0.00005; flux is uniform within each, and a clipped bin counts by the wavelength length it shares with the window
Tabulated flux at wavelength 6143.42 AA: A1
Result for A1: 58.73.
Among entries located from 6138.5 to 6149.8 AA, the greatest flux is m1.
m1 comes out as 60.31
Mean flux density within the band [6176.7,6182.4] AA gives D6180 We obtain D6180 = 58.8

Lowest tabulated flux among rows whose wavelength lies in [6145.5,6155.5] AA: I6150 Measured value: 58.39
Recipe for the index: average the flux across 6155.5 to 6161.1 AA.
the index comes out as 59.5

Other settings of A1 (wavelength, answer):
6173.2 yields 62.08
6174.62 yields 61.54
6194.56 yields 52.3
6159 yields 60.02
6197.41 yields 50.86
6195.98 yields 50.81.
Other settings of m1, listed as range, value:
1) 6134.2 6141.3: 59.82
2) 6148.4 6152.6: 61.36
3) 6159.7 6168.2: 61.68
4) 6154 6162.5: 60.24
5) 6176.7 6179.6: 59.37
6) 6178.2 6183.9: 61.31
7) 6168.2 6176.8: 62.08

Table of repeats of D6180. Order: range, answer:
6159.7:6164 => 60.2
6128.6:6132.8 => 57.7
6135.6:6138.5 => 59.3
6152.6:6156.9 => 59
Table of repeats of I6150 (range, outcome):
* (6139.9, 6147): 58.08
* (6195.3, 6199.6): 50.81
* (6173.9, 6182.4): 58.06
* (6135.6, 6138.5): 58.99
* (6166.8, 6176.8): 58.23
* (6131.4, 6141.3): 58.25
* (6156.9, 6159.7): 59.61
